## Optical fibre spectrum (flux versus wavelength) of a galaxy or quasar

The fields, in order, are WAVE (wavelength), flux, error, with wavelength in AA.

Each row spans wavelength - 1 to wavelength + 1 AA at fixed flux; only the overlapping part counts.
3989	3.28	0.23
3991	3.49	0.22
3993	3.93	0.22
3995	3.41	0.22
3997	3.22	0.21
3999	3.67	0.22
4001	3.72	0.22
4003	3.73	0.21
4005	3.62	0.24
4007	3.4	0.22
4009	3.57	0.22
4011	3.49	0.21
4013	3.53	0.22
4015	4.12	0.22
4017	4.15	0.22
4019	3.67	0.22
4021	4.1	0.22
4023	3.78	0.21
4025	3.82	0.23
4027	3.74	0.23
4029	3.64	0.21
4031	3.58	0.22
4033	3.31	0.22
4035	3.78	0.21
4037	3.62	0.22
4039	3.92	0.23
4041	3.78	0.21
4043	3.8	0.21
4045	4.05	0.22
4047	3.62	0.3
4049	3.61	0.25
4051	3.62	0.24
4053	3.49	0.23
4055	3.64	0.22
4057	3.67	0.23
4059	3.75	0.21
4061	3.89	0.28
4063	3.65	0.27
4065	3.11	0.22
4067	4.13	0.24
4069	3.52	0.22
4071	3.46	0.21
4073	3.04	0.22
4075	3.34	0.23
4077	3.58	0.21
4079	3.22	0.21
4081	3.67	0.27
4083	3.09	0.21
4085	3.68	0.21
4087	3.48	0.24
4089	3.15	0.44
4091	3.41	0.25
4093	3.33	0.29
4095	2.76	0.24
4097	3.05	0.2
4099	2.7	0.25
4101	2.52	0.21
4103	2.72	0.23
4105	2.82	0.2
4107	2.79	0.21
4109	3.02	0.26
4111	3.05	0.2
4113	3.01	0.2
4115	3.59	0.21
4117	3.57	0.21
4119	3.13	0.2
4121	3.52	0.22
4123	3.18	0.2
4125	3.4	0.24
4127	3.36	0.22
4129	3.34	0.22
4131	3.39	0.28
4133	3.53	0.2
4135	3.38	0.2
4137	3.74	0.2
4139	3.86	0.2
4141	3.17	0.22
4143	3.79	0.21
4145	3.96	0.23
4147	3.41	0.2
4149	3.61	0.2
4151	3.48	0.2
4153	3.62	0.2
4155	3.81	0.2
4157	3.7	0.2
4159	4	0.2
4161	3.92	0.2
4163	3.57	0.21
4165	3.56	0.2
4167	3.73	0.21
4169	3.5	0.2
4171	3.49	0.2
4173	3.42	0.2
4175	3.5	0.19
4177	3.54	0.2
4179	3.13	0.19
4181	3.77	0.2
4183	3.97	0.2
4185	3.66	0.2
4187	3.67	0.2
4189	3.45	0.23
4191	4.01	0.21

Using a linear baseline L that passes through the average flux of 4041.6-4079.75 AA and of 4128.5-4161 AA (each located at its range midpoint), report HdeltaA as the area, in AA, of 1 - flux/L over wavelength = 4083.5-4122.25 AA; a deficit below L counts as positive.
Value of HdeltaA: 5.2 AA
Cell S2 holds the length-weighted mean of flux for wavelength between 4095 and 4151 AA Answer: 3.28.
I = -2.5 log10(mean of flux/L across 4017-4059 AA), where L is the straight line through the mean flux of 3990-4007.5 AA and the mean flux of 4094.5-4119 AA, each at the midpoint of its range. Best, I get -0.11 mag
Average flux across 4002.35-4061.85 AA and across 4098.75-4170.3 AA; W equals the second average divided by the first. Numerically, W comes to 0.92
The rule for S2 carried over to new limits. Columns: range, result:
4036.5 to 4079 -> 3.62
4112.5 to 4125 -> 3.35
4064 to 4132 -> 3.24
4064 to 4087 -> 3.44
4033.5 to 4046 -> 3.8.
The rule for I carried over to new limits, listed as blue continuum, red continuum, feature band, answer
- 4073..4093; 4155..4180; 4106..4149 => 0.03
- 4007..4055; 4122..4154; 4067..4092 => 0.07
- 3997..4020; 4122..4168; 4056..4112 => 0.11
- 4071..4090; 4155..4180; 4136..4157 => -0.03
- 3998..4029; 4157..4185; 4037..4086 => 0.03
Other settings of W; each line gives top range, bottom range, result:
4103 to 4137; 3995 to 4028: 0.88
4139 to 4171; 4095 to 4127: 1.19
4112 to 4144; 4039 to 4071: 0.93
